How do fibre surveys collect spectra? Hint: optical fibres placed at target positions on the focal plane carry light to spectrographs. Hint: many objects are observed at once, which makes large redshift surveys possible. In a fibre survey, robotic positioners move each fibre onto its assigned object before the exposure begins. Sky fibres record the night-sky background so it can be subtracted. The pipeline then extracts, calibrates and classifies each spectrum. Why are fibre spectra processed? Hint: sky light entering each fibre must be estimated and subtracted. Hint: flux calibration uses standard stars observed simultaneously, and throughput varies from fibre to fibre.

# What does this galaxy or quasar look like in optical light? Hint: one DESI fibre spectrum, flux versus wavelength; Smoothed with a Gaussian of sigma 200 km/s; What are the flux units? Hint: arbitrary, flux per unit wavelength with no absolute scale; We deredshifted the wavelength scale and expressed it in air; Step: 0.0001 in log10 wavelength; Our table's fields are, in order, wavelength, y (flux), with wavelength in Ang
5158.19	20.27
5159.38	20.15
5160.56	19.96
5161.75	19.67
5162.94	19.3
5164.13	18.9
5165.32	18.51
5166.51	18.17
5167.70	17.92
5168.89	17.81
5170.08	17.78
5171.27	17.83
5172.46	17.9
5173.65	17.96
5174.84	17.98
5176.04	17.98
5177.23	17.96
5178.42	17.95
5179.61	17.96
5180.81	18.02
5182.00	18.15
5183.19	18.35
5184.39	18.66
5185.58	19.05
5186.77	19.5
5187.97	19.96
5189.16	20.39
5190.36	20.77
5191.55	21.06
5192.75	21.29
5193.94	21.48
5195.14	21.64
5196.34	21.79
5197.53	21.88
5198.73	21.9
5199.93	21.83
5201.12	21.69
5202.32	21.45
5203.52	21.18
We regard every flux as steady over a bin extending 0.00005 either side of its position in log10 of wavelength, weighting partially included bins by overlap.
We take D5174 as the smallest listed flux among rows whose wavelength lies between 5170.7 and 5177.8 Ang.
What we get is 17.83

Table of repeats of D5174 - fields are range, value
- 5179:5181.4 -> 17.96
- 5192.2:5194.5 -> 21.29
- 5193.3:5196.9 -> 21.48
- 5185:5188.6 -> 19.05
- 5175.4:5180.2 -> 17.95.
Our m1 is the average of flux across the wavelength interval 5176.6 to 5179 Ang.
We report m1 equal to 18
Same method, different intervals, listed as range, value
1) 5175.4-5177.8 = 17.9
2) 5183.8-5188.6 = 19.3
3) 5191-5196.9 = 21.4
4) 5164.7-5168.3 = 18.2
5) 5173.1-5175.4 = 18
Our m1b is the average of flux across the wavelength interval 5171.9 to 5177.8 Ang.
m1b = 17.9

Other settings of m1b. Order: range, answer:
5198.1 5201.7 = 21.8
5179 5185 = 18.2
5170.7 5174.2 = 17.9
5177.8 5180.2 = 18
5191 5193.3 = 21.1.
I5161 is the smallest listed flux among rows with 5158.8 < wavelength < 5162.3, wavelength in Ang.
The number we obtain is 19.67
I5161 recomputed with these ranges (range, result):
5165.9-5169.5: 17.81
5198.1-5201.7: 21.69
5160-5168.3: 17.92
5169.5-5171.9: 17.78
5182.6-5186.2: 18.35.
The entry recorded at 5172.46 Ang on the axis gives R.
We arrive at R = 17.9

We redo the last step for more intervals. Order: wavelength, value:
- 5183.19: 18.35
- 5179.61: 17.96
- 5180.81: 18.02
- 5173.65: 17.96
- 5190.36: 20.77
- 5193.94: 21.48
